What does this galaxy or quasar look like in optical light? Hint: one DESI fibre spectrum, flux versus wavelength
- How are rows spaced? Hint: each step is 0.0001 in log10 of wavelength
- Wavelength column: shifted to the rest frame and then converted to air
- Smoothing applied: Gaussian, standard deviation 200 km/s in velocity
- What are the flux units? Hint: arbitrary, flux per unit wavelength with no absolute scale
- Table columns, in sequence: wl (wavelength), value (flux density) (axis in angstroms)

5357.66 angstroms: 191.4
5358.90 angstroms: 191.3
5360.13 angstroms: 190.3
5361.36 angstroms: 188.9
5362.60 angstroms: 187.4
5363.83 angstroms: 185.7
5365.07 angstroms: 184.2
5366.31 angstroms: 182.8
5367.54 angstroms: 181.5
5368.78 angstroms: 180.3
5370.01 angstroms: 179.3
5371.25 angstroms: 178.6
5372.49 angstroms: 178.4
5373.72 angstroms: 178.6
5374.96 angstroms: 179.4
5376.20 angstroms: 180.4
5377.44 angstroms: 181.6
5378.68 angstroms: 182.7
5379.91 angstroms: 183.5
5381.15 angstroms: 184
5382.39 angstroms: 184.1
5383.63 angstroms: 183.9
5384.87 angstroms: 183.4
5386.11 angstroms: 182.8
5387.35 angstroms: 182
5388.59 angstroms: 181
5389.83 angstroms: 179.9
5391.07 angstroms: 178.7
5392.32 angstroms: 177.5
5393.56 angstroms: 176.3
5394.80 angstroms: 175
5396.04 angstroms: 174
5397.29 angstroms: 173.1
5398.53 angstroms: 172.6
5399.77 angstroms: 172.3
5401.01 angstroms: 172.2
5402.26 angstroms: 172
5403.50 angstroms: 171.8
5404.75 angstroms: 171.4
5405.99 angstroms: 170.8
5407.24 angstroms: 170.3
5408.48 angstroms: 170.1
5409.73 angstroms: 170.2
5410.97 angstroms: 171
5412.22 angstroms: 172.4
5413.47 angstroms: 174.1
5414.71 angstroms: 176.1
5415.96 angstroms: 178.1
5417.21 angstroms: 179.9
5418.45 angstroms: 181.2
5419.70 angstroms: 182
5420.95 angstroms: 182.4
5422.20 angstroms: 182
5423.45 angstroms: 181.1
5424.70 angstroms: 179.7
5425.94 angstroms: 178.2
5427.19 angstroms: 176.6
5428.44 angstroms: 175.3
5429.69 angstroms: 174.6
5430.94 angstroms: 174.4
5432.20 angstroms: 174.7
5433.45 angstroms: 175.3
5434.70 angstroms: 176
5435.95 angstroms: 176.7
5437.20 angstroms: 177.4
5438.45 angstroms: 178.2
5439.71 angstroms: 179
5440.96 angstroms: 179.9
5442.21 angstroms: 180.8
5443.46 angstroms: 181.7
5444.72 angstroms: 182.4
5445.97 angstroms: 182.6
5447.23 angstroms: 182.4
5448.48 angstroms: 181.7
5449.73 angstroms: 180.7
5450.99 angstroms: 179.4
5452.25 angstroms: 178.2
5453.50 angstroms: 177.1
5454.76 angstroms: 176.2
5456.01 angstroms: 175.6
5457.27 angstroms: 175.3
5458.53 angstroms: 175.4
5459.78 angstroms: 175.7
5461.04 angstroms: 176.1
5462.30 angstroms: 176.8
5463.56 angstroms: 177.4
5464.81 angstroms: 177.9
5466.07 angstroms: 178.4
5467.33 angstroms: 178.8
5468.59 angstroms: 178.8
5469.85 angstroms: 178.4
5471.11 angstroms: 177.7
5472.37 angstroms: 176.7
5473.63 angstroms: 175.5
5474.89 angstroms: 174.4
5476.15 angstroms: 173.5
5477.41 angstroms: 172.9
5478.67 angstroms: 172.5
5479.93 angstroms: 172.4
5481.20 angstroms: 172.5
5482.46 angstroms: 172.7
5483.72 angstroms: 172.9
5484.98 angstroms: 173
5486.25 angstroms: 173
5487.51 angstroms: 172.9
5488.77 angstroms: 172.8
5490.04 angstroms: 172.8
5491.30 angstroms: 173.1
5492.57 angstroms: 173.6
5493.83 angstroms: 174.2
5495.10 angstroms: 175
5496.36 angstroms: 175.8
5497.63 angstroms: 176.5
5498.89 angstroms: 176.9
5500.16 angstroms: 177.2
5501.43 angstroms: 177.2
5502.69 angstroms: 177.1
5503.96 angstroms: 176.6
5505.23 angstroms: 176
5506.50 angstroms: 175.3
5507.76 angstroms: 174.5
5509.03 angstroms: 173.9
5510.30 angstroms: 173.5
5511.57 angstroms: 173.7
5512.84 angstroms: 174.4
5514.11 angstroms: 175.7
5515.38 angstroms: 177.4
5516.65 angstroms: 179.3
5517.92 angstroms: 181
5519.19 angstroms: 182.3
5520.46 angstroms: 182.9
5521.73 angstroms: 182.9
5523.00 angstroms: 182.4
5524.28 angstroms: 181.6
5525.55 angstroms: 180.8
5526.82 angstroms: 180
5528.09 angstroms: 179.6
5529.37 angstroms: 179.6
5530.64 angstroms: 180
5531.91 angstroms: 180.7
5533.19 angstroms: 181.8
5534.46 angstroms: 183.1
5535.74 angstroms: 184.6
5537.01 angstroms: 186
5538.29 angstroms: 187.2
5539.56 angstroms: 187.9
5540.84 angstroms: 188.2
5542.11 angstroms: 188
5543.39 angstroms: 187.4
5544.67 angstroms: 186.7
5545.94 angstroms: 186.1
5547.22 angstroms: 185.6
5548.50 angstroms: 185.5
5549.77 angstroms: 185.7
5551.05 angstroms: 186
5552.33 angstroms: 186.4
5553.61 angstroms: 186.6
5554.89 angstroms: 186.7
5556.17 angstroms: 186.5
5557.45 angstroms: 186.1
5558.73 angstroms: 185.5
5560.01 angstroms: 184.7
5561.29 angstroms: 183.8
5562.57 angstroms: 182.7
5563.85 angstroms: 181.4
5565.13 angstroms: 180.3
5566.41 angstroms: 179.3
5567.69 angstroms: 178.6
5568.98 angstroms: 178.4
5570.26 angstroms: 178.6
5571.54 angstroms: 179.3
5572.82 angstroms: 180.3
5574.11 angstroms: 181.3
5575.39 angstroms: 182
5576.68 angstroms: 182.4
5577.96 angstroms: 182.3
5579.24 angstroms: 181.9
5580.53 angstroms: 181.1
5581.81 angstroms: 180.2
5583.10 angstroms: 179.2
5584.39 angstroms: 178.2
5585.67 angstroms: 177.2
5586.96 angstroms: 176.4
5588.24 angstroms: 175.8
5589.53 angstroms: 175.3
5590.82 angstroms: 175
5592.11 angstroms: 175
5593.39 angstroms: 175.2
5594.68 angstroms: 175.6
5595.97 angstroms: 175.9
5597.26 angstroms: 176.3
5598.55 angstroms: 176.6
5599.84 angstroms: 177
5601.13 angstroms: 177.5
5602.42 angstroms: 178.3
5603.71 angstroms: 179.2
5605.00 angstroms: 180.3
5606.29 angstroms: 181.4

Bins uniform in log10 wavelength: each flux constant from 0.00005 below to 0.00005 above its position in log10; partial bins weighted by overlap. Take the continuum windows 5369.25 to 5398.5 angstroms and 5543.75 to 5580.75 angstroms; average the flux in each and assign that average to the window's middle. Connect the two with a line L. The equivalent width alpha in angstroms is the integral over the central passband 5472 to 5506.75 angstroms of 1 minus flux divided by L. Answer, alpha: 1.4 angstroms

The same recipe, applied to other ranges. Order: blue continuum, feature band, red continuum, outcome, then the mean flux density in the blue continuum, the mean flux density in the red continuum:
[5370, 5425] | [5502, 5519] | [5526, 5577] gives 0.5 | 178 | 184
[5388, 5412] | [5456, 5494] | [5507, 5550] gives 0.7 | 174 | 182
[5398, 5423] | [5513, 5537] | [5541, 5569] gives 0.2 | 175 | 185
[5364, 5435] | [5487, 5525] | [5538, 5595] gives 0.8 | 178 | 182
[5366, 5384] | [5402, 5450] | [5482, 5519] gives 0.5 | 181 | 175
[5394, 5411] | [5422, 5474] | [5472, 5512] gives -1.4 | 172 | 174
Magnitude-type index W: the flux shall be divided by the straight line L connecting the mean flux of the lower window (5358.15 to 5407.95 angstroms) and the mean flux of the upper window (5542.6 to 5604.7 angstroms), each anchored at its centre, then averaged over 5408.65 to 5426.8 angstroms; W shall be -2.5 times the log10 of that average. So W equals 0.01 mag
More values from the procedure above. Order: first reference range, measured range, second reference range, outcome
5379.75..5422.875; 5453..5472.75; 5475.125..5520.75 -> -0.008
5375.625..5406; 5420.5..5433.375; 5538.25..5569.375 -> 0.011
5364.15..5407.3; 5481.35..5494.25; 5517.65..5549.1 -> 0.055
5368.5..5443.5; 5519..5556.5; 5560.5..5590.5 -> -0.030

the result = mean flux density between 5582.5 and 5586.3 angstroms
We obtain 178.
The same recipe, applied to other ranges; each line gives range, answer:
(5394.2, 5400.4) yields 174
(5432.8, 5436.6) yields 176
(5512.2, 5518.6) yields 178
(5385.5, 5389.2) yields 182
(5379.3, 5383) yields 184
